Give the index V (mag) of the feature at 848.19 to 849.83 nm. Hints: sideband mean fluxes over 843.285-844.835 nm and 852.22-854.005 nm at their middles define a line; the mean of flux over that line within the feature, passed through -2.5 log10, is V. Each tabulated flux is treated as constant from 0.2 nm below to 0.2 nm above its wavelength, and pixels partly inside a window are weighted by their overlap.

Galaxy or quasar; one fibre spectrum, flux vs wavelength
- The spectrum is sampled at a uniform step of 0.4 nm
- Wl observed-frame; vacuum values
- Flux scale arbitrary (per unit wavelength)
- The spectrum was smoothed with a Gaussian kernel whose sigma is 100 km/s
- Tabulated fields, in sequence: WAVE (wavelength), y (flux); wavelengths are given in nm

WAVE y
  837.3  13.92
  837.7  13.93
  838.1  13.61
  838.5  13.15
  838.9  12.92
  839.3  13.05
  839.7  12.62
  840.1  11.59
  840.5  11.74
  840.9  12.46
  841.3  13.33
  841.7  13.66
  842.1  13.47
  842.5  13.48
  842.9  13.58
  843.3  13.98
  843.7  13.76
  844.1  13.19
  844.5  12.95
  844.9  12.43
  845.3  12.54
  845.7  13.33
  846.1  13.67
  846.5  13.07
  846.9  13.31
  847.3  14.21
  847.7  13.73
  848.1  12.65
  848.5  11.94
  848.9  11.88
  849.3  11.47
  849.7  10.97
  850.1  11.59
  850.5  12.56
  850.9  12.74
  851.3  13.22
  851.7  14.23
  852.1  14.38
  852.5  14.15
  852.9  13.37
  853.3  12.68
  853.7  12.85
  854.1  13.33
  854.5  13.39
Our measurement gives 0.14 mag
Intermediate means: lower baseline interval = 13.3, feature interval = 11.7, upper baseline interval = 13.3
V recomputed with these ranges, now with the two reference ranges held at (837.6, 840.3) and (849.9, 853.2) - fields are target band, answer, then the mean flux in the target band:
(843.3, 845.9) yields 0.00 mag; 13.1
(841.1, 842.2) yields -0.04 mag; 13.5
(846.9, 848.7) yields 0.00 mag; 13.2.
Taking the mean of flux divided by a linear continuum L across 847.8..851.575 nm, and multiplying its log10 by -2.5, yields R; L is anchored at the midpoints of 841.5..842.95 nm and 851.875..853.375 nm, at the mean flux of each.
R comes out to 0.12 mag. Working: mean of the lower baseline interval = 13.5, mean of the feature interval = 12.2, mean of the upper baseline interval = 13.7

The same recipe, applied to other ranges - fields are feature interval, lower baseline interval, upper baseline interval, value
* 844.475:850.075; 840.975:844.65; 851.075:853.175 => 0.08 mag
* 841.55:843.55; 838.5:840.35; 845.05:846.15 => -0.07 mag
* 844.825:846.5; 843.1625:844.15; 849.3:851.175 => 0.01 mag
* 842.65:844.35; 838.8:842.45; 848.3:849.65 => -0.10 mag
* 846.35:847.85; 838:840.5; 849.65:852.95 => -0.05 mag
